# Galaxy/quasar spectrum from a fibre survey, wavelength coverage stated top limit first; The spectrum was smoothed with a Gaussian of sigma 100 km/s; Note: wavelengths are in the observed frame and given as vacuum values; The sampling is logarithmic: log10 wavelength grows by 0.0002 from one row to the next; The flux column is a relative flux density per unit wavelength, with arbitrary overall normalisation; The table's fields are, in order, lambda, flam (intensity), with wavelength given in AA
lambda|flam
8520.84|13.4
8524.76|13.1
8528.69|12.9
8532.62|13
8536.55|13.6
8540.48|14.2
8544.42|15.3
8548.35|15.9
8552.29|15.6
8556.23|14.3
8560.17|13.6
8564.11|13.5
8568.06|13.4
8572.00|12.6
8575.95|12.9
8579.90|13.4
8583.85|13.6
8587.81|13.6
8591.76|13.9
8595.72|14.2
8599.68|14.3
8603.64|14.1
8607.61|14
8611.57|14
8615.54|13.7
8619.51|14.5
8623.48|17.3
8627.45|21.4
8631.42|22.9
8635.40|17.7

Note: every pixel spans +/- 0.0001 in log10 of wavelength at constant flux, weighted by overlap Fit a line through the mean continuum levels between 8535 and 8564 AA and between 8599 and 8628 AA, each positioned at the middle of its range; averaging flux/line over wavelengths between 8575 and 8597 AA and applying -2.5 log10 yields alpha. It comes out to 0.10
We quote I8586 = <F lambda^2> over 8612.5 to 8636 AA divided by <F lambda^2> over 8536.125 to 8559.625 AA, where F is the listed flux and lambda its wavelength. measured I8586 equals 1.22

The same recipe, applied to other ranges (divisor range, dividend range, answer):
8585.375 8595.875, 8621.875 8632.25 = 1.49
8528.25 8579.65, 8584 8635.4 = 1.14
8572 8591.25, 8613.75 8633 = 1.36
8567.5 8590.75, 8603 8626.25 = 1.13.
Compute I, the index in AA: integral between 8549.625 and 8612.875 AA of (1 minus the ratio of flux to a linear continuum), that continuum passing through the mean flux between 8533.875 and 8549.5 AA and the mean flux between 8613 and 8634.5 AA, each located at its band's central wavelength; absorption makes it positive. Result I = 9.0 AA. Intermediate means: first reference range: 14.6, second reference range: 17.8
